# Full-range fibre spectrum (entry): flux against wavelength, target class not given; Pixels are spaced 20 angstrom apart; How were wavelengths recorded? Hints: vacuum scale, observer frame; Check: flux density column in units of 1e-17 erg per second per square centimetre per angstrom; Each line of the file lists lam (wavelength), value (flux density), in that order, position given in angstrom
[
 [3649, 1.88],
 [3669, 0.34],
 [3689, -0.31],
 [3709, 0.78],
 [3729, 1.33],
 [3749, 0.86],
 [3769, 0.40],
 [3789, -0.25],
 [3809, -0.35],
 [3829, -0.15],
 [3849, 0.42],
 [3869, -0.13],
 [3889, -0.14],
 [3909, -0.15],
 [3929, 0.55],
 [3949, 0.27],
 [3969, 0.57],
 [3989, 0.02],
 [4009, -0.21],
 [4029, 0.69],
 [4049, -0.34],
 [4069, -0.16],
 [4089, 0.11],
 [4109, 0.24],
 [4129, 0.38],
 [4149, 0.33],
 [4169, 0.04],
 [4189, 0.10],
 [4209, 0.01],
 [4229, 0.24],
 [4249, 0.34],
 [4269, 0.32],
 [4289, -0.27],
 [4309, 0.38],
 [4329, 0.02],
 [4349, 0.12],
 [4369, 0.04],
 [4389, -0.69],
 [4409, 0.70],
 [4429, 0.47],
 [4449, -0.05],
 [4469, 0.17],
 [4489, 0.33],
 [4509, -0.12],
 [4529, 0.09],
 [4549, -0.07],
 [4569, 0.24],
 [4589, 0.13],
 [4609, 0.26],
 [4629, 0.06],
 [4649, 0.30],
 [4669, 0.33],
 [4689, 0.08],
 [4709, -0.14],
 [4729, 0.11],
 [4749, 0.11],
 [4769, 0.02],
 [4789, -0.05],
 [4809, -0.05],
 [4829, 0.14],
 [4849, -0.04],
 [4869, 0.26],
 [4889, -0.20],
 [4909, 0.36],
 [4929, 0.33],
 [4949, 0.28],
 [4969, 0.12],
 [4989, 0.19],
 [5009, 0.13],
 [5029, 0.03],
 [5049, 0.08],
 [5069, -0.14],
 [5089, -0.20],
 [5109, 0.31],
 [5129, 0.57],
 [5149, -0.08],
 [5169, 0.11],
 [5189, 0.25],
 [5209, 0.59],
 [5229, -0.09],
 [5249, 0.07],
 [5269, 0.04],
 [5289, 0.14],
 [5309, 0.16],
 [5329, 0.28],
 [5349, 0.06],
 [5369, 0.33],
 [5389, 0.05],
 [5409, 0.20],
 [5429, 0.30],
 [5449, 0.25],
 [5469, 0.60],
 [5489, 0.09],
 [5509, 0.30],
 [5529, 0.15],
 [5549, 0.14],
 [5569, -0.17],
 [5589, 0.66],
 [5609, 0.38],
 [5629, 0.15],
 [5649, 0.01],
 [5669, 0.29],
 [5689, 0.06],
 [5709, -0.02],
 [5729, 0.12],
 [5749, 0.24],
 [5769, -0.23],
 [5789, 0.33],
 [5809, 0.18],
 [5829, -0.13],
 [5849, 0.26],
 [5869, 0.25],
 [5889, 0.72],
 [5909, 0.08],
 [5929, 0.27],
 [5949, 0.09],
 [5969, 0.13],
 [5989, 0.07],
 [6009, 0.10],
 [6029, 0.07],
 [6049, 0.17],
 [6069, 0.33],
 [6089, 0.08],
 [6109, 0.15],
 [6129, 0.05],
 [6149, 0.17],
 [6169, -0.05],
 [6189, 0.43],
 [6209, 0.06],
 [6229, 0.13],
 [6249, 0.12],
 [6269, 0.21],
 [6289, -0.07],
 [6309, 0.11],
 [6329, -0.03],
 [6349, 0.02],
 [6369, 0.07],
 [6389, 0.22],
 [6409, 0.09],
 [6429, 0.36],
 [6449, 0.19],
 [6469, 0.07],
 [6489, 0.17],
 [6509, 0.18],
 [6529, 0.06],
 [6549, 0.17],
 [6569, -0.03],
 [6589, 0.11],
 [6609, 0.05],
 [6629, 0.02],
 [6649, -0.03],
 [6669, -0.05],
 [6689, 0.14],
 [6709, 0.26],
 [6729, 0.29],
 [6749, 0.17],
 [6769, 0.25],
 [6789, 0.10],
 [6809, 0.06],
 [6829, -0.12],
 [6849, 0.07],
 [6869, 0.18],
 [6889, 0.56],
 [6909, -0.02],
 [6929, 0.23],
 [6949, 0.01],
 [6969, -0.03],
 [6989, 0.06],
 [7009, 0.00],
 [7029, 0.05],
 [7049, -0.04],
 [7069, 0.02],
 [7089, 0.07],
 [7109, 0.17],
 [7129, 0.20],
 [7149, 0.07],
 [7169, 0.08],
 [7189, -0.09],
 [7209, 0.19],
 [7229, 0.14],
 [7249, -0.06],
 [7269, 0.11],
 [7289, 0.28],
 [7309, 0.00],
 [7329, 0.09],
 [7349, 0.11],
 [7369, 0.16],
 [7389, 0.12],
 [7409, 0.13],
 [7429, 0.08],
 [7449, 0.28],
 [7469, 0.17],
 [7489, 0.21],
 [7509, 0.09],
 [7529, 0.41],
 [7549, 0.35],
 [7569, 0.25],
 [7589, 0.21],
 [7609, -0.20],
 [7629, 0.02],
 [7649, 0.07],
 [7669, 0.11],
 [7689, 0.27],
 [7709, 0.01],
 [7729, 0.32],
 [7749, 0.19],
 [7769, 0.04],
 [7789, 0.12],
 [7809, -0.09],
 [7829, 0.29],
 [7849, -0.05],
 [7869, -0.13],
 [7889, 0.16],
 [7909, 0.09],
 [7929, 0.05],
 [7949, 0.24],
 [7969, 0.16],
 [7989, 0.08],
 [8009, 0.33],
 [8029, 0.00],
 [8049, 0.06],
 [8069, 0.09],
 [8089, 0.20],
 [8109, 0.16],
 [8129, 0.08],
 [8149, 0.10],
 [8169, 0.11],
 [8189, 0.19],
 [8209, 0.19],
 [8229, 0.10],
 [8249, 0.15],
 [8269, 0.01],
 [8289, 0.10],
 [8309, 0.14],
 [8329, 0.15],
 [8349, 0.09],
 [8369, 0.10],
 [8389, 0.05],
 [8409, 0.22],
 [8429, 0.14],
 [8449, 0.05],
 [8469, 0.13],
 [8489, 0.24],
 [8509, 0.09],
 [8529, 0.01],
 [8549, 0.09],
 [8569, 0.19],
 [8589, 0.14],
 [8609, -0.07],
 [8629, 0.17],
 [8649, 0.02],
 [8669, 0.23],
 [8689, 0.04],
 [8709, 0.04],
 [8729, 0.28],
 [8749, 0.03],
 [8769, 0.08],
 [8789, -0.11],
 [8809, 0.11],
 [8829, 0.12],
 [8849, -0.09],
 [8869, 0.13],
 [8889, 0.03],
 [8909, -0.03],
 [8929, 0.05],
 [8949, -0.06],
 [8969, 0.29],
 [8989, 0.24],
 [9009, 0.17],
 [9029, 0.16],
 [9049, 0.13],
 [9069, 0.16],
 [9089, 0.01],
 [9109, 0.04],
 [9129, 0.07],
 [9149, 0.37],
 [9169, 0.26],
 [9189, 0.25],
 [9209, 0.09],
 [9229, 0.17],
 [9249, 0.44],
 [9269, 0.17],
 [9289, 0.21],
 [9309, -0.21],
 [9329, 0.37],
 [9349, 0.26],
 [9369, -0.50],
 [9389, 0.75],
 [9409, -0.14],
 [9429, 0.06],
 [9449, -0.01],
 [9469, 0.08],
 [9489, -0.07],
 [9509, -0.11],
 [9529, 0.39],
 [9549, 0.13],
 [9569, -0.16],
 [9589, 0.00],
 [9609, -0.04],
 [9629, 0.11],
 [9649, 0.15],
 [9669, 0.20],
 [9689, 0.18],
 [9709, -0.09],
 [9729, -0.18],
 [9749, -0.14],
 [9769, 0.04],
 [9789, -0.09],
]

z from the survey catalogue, 0.85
